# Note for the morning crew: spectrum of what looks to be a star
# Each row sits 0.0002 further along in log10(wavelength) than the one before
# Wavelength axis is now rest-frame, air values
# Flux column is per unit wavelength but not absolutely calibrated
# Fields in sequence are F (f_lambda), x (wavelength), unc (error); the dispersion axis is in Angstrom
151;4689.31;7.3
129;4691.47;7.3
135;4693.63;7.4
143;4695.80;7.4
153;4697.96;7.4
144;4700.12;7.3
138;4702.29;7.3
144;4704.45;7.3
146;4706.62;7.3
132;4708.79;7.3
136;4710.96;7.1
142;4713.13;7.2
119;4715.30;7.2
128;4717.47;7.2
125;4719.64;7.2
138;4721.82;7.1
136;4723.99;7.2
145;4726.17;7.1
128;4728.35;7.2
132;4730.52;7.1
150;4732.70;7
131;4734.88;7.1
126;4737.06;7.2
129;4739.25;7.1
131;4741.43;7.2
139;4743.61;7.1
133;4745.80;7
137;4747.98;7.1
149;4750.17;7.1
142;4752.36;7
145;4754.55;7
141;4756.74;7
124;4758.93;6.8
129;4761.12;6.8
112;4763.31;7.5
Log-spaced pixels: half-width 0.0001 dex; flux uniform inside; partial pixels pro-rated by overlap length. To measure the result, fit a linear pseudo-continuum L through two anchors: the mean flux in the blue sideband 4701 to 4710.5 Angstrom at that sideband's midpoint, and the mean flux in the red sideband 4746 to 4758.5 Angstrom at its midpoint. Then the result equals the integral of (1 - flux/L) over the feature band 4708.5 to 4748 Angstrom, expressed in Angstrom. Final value 2.0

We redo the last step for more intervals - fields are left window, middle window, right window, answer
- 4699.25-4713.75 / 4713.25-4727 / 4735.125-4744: 0.4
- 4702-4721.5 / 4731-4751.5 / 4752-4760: 0.1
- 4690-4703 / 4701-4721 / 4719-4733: 0.5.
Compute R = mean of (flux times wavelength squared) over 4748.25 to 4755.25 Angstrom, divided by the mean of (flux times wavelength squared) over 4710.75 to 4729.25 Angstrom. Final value 1.10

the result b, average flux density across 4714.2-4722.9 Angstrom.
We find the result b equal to 128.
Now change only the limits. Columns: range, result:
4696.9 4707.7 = 145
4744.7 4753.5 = 140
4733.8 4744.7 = 131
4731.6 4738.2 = 135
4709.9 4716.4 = 132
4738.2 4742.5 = 130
